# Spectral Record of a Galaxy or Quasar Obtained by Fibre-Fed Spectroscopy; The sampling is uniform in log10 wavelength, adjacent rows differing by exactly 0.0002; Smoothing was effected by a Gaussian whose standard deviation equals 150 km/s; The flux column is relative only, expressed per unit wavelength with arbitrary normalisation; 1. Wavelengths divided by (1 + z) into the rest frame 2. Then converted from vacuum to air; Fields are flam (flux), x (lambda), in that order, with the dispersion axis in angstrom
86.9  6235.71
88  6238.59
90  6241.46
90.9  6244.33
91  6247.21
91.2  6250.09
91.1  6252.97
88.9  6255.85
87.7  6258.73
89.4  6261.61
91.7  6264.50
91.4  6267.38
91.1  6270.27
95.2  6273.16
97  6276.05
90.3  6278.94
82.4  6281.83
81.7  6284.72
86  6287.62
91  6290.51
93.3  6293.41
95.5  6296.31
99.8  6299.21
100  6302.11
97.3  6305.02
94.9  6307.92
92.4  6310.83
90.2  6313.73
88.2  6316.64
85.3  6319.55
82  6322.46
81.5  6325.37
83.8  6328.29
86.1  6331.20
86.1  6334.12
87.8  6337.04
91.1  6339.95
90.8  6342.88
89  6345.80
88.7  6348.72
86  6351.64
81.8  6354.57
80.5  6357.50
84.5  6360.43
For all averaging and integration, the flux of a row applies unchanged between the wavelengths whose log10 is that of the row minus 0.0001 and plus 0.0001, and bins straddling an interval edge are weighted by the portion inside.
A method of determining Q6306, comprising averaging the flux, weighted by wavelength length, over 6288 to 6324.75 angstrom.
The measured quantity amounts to 92.1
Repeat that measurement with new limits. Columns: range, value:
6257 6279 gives 91.8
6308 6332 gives 86.7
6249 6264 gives 89.7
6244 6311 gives 91.7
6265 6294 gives 89.9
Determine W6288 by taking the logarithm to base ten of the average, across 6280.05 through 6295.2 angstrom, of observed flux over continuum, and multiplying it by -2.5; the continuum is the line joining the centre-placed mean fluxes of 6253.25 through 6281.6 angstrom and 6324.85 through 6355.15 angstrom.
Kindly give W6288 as 0.03 mag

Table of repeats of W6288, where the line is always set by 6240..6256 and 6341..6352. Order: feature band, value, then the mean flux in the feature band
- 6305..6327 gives 0.01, 88.4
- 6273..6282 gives -0.02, 91.9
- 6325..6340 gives 0.04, 85.9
